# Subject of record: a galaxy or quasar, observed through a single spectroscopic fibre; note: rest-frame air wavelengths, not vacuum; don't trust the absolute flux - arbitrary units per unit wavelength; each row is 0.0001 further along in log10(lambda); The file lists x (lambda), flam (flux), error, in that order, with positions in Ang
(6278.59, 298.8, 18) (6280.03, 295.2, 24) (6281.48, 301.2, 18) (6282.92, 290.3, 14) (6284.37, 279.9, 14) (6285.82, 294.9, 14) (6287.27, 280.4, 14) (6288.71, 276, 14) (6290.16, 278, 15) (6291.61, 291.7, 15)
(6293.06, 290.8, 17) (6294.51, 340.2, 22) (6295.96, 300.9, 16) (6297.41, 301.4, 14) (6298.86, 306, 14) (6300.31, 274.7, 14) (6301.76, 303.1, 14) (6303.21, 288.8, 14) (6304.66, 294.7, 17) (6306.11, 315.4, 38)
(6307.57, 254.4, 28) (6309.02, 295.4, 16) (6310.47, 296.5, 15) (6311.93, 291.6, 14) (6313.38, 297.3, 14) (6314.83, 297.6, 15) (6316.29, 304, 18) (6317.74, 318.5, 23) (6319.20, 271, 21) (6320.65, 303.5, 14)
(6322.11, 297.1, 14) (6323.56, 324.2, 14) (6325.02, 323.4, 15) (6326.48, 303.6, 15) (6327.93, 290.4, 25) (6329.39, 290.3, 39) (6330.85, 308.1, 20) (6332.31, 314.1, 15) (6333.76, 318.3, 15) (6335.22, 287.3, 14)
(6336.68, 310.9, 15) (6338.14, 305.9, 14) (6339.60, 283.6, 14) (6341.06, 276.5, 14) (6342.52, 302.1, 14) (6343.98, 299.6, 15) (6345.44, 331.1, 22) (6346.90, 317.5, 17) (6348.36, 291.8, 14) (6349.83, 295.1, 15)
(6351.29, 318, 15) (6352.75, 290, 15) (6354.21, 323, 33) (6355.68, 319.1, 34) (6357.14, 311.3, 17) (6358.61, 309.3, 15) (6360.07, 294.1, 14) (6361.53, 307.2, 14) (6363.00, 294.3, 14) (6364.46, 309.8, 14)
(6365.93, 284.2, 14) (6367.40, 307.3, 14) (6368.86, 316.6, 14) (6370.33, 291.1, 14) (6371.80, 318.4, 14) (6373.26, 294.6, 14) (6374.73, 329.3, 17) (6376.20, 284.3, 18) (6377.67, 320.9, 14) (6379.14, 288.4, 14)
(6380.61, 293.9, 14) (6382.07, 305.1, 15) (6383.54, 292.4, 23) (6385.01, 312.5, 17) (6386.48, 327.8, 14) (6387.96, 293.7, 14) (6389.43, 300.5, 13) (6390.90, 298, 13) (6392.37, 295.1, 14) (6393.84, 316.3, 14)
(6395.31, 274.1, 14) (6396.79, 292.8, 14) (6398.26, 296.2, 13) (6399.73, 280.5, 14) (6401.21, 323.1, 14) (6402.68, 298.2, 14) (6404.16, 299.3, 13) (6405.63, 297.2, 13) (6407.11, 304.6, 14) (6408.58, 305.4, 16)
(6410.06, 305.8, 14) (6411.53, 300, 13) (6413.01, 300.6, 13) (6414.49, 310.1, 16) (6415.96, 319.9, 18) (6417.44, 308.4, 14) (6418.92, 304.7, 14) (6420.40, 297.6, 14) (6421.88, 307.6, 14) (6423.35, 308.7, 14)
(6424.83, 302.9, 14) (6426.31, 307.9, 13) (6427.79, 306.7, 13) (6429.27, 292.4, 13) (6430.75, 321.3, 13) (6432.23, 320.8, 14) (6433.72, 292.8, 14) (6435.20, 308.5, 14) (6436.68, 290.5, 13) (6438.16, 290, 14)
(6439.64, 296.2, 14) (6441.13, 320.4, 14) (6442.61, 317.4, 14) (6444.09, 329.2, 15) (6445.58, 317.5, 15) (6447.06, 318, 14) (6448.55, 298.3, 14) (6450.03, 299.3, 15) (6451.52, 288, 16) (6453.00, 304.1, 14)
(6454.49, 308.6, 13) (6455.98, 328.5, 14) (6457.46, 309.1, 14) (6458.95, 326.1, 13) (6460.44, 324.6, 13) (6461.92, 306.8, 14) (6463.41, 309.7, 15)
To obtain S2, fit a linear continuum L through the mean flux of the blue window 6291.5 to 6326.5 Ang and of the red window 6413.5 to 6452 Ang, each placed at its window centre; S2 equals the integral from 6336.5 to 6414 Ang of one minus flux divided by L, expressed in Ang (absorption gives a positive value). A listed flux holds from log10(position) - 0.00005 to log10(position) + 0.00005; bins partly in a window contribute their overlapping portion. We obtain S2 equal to 0.20 Ang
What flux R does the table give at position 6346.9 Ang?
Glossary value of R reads 317.5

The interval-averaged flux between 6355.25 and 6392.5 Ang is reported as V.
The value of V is 304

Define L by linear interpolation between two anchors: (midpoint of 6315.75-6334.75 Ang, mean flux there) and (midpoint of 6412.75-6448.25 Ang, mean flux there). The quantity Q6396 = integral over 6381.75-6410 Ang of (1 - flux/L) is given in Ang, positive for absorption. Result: 0.6 Ang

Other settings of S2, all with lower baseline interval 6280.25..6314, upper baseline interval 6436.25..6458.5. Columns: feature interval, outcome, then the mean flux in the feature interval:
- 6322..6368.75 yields -1.0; 305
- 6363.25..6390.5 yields -0.2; 304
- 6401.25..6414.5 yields 0.1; 303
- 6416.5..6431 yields 0.0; 305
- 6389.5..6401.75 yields 0.3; 297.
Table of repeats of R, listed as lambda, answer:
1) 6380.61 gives 293.9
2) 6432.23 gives 320.8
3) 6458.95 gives 326.1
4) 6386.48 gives 327.8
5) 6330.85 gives 308.1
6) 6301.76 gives 303.1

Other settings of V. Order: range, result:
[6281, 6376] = 300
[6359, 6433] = 303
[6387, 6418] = 301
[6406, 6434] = 306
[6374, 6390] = 304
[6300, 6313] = 291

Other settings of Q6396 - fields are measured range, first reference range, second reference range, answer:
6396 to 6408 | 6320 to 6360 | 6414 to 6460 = 0.3 Ang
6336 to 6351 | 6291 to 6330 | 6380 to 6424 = -0.1 Ang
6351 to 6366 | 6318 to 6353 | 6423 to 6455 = -0.1 Ang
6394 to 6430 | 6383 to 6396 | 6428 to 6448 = 0.3 Ang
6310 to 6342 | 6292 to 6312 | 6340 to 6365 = 0.0 Ang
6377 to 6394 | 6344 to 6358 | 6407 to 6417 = 0.3 Ang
